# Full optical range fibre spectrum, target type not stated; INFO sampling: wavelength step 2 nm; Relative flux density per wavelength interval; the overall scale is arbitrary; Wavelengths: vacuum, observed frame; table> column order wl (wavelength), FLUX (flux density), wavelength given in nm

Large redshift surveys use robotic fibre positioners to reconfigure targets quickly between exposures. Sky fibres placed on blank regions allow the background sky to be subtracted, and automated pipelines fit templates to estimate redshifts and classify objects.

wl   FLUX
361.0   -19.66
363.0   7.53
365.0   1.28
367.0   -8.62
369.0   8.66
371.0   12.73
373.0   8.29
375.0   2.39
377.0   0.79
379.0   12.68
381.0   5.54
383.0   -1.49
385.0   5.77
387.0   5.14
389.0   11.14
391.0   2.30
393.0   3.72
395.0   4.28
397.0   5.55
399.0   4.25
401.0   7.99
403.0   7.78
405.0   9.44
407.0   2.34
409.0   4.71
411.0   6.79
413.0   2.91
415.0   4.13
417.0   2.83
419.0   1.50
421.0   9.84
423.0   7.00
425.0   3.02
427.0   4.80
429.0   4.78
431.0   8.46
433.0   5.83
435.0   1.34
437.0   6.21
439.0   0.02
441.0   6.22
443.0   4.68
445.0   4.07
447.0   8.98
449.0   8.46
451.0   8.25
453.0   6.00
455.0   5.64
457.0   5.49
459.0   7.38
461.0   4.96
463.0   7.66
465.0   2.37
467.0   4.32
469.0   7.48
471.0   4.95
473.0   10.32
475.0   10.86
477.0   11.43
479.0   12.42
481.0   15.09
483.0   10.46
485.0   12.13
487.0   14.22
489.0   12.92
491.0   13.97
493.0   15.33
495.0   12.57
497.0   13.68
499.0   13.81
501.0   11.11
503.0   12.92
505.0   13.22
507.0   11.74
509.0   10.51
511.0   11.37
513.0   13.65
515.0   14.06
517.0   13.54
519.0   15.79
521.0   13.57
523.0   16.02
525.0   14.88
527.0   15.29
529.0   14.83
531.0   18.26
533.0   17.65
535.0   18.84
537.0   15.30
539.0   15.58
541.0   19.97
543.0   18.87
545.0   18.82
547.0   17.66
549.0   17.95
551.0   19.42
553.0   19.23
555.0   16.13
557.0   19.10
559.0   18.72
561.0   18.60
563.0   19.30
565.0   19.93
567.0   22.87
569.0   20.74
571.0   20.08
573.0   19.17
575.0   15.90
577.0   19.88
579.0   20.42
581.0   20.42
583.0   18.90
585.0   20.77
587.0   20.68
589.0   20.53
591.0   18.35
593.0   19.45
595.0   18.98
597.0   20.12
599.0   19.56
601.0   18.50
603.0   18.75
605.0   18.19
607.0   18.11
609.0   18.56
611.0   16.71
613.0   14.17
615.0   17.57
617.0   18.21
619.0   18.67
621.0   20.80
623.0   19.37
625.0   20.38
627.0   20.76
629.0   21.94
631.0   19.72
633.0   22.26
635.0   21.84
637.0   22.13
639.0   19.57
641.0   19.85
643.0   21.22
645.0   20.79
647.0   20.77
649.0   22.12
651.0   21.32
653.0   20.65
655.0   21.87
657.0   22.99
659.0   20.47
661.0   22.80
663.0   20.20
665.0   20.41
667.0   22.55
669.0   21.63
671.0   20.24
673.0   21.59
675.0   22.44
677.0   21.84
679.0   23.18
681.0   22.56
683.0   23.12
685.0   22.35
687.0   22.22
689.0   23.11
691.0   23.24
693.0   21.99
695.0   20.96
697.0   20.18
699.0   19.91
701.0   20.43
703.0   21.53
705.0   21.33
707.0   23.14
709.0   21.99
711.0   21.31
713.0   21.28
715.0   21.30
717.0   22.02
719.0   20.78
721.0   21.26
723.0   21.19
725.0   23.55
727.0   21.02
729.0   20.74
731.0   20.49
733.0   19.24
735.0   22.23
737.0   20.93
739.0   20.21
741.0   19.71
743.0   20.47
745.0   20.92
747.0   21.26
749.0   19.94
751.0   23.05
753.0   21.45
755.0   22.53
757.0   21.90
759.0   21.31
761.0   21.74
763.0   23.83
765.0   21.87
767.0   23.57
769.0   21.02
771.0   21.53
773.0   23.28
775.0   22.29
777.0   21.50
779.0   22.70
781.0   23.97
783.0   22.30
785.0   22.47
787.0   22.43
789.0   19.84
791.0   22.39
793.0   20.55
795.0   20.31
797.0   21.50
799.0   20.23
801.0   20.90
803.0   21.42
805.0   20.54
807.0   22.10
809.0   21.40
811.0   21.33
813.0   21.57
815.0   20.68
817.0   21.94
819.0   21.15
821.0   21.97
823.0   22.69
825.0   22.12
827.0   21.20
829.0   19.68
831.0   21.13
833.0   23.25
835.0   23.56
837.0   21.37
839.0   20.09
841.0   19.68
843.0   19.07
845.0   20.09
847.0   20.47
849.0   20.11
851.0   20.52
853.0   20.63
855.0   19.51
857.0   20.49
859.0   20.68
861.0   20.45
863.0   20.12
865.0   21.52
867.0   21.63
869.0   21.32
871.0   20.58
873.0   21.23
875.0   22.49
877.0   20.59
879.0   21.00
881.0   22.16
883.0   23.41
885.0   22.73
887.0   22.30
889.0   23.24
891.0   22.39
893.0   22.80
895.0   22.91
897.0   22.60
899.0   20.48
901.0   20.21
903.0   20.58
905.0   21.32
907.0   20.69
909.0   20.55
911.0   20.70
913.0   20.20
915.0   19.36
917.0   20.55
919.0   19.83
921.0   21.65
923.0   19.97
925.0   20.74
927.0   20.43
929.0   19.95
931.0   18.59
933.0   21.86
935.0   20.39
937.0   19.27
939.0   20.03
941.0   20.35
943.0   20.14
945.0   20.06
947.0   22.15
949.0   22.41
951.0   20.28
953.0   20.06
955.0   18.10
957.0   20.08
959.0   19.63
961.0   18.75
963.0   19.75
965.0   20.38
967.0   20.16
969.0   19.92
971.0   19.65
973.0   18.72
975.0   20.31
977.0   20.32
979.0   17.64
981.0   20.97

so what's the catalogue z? 0.18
